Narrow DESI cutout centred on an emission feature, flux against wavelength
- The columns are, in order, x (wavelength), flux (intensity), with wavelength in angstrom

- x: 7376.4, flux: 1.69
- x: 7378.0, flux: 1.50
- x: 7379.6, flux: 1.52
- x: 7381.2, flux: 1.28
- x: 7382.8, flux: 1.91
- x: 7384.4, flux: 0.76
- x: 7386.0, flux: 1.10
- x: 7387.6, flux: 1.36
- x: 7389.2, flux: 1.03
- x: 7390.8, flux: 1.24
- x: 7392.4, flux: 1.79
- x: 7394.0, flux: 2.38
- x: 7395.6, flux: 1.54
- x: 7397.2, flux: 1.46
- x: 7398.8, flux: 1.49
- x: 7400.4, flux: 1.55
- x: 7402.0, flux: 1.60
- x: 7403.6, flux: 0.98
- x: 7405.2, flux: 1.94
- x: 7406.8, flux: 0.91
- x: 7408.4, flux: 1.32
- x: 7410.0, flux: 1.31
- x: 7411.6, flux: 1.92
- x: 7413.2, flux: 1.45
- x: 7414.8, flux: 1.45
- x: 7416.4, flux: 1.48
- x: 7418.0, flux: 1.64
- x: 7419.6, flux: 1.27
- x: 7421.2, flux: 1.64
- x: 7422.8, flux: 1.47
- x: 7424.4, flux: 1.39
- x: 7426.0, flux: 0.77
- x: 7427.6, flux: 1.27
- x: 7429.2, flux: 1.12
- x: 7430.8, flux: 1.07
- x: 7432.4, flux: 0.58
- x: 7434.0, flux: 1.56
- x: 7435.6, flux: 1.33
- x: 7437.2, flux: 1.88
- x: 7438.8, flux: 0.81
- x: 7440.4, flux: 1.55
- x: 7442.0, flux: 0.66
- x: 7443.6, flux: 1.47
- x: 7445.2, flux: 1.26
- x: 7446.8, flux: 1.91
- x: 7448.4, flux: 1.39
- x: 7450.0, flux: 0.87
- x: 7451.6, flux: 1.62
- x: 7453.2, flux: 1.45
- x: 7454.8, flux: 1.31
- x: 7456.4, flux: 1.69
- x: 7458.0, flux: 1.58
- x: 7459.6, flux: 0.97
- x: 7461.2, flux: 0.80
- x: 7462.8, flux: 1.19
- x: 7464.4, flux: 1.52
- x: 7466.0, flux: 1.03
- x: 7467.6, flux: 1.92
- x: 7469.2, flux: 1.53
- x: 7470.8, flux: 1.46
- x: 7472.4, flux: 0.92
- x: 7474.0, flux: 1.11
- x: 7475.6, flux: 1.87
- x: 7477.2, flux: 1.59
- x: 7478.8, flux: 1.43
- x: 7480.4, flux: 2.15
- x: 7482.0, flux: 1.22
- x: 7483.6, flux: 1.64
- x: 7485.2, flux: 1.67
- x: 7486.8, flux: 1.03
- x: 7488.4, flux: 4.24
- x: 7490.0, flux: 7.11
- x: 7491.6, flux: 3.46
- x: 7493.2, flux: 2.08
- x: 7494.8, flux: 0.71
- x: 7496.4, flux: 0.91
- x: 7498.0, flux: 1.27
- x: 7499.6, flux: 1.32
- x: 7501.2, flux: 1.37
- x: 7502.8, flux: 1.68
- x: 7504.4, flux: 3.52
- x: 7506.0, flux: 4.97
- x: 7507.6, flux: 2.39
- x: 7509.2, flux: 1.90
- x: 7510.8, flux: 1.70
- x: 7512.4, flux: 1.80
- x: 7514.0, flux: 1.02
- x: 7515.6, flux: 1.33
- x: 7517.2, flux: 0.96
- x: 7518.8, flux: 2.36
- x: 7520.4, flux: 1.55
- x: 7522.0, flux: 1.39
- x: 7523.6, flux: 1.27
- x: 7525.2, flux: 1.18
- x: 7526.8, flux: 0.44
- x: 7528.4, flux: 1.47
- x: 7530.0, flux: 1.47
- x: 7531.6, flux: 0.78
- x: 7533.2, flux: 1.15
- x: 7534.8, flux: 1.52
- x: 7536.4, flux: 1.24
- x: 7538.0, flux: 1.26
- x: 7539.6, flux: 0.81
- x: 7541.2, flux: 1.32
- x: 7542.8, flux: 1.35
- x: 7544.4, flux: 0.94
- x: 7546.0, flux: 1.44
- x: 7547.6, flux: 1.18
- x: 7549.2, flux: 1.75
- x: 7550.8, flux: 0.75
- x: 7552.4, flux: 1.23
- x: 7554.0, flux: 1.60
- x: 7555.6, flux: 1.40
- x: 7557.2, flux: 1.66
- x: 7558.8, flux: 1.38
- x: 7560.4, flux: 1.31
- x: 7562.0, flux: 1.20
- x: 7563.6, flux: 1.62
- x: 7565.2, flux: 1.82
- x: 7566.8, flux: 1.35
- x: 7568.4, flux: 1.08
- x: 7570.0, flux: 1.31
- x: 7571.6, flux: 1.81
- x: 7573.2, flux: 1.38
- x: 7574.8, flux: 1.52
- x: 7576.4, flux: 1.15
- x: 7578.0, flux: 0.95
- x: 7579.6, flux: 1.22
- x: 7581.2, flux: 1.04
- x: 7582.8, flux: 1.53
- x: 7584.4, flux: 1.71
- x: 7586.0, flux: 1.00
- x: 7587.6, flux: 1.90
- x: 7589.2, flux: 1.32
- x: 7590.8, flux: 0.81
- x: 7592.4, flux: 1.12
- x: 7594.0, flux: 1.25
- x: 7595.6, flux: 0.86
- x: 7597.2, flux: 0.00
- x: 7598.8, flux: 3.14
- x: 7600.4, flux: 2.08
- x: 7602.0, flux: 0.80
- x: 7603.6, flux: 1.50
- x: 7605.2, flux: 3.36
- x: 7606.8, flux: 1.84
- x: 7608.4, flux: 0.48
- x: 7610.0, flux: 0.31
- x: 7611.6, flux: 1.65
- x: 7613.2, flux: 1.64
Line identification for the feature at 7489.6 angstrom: [S II]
